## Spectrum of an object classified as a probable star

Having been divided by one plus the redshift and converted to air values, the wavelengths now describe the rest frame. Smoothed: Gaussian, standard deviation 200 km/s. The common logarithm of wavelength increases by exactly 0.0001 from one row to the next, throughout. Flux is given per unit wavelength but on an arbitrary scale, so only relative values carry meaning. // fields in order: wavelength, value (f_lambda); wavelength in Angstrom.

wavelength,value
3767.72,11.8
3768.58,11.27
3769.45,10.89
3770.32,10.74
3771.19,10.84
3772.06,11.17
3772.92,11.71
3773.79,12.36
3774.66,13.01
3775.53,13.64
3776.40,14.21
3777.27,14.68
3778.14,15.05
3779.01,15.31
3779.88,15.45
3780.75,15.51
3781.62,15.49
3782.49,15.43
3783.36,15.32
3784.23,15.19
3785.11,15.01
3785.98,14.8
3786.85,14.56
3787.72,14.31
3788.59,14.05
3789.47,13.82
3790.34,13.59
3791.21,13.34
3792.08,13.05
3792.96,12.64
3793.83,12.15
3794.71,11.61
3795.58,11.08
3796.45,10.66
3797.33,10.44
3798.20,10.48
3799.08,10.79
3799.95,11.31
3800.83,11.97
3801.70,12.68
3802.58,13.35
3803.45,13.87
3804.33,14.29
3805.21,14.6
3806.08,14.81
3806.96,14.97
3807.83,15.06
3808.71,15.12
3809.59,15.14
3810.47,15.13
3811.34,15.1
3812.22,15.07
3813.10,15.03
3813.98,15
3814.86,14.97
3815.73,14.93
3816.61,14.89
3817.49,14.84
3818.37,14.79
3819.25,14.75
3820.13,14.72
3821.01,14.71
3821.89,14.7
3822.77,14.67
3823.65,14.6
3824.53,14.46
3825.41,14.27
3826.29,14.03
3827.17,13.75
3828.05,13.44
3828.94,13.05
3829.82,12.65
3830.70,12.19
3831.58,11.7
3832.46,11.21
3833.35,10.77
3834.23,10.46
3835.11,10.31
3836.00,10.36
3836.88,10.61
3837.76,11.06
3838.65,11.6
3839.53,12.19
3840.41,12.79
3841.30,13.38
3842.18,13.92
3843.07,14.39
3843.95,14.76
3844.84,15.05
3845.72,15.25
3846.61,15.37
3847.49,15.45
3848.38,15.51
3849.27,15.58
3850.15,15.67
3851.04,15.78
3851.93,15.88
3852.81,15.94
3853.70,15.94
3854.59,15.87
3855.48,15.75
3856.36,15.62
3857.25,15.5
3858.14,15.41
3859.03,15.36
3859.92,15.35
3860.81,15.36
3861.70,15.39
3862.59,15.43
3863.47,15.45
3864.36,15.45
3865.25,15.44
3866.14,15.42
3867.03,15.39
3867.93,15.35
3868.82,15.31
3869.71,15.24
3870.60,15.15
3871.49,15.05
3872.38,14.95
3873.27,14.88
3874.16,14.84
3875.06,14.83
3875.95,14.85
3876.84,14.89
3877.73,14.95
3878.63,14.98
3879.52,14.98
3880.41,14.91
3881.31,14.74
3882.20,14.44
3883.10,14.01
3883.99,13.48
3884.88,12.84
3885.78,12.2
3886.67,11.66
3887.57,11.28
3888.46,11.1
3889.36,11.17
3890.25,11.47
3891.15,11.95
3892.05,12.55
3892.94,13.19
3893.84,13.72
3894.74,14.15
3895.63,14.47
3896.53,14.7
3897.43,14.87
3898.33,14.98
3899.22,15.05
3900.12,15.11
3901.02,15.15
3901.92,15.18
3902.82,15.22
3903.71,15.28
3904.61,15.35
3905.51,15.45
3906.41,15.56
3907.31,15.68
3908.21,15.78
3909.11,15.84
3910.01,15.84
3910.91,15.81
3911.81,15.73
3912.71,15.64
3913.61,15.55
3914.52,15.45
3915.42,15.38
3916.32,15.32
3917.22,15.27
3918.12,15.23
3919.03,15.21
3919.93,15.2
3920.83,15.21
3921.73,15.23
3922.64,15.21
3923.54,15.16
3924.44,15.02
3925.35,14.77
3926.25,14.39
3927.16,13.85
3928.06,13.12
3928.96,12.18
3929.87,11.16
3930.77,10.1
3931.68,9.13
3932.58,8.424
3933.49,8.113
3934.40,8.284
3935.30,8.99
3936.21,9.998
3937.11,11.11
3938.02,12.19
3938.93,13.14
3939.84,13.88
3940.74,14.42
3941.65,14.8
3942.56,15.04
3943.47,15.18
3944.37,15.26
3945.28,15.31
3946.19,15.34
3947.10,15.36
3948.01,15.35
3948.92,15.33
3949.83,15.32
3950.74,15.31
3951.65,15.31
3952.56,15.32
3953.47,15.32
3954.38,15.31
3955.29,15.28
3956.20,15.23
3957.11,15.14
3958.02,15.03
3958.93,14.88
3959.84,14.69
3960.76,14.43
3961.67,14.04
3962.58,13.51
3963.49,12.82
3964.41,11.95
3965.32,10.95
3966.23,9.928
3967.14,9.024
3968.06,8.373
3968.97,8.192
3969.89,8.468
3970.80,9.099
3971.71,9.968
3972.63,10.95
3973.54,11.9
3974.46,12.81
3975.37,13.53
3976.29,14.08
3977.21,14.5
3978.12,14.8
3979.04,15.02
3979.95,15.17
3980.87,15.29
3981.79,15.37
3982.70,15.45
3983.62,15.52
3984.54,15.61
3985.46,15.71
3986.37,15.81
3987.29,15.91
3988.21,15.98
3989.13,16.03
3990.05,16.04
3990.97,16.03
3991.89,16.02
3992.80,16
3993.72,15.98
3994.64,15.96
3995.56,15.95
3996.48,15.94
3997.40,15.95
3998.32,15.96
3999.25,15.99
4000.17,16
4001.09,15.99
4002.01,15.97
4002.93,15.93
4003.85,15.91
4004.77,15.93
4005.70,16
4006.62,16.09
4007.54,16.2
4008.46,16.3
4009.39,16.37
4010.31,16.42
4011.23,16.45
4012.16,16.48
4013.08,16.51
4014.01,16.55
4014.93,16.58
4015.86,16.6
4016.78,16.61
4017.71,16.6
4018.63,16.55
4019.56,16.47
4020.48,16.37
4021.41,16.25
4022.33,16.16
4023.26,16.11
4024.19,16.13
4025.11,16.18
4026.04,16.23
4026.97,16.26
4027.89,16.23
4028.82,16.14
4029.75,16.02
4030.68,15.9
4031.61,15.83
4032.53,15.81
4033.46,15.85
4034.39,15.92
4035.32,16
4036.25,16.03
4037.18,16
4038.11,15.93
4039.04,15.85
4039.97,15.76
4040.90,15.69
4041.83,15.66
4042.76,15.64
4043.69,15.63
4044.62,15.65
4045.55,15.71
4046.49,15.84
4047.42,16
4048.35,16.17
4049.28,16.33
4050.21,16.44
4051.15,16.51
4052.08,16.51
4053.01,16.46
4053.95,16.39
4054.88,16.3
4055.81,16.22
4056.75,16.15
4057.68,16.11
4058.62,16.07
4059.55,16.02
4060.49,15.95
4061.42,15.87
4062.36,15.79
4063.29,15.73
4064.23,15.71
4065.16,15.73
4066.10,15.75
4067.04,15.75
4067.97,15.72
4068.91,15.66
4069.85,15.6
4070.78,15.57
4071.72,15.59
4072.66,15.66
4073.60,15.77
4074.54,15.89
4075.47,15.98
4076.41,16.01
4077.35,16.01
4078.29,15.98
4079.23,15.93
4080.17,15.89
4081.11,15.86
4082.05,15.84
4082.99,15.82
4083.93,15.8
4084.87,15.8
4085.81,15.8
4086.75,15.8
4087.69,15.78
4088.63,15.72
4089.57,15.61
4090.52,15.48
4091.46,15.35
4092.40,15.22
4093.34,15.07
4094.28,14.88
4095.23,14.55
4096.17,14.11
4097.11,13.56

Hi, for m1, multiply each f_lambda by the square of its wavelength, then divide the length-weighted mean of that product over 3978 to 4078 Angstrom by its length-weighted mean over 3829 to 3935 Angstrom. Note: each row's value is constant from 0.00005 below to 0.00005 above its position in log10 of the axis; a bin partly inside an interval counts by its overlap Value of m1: 1.2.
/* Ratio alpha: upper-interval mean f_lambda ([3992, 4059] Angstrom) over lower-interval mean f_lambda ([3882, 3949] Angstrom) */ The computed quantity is 1.2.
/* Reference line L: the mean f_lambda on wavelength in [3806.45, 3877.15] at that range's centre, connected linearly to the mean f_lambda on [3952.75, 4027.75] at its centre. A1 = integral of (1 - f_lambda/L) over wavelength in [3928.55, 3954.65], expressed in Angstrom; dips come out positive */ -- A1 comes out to 2.9 Angstrom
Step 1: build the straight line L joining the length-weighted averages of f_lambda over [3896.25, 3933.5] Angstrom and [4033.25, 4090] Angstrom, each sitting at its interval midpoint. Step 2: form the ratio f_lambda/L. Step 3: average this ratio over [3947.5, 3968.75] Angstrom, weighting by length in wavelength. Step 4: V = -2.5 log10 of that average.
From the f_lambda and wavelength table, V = 0.09 mag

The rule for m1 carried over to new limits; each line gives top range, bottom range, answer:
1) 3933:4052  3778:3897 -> 1.15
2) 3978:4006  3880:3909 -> 1.19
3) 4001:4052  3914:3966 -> 1.22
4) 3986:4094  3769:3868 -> 1.28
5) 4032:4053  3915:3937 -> 1.31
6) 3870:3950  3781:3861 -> 1.05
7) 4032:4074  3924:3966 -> 1.25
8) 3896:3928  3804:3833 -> 1.12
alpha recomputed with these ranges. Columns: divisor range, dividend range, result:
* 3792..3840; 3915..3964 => 1.05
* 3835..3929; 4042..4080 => 1.09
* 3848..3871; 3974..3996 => 0.99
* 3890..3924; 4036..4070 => 1.07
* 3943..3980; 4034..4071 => 1.18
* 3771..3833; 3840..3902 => 1.06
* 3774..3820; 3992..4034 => 1.16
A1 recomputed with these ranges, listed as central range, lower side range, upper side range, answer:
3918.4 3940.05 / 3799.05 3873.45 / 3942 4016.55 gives 3.13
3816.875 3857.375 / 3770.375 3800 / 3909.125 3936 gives -1.48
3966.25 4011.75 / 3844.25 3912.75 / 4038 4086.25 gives 2.53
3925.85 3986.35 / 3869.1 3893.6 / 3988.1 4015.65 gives 8.14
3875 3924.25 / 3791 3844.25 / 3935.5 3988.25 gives -3.65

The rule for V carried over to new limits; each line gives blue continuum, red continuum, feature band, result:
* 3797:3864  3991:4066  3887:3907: 0.06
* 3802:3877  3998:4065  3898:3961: 0.07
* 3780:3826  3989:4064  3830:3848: 0.14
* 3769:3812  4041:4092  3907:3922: -0.07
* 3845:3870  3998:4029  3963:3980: 0.35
